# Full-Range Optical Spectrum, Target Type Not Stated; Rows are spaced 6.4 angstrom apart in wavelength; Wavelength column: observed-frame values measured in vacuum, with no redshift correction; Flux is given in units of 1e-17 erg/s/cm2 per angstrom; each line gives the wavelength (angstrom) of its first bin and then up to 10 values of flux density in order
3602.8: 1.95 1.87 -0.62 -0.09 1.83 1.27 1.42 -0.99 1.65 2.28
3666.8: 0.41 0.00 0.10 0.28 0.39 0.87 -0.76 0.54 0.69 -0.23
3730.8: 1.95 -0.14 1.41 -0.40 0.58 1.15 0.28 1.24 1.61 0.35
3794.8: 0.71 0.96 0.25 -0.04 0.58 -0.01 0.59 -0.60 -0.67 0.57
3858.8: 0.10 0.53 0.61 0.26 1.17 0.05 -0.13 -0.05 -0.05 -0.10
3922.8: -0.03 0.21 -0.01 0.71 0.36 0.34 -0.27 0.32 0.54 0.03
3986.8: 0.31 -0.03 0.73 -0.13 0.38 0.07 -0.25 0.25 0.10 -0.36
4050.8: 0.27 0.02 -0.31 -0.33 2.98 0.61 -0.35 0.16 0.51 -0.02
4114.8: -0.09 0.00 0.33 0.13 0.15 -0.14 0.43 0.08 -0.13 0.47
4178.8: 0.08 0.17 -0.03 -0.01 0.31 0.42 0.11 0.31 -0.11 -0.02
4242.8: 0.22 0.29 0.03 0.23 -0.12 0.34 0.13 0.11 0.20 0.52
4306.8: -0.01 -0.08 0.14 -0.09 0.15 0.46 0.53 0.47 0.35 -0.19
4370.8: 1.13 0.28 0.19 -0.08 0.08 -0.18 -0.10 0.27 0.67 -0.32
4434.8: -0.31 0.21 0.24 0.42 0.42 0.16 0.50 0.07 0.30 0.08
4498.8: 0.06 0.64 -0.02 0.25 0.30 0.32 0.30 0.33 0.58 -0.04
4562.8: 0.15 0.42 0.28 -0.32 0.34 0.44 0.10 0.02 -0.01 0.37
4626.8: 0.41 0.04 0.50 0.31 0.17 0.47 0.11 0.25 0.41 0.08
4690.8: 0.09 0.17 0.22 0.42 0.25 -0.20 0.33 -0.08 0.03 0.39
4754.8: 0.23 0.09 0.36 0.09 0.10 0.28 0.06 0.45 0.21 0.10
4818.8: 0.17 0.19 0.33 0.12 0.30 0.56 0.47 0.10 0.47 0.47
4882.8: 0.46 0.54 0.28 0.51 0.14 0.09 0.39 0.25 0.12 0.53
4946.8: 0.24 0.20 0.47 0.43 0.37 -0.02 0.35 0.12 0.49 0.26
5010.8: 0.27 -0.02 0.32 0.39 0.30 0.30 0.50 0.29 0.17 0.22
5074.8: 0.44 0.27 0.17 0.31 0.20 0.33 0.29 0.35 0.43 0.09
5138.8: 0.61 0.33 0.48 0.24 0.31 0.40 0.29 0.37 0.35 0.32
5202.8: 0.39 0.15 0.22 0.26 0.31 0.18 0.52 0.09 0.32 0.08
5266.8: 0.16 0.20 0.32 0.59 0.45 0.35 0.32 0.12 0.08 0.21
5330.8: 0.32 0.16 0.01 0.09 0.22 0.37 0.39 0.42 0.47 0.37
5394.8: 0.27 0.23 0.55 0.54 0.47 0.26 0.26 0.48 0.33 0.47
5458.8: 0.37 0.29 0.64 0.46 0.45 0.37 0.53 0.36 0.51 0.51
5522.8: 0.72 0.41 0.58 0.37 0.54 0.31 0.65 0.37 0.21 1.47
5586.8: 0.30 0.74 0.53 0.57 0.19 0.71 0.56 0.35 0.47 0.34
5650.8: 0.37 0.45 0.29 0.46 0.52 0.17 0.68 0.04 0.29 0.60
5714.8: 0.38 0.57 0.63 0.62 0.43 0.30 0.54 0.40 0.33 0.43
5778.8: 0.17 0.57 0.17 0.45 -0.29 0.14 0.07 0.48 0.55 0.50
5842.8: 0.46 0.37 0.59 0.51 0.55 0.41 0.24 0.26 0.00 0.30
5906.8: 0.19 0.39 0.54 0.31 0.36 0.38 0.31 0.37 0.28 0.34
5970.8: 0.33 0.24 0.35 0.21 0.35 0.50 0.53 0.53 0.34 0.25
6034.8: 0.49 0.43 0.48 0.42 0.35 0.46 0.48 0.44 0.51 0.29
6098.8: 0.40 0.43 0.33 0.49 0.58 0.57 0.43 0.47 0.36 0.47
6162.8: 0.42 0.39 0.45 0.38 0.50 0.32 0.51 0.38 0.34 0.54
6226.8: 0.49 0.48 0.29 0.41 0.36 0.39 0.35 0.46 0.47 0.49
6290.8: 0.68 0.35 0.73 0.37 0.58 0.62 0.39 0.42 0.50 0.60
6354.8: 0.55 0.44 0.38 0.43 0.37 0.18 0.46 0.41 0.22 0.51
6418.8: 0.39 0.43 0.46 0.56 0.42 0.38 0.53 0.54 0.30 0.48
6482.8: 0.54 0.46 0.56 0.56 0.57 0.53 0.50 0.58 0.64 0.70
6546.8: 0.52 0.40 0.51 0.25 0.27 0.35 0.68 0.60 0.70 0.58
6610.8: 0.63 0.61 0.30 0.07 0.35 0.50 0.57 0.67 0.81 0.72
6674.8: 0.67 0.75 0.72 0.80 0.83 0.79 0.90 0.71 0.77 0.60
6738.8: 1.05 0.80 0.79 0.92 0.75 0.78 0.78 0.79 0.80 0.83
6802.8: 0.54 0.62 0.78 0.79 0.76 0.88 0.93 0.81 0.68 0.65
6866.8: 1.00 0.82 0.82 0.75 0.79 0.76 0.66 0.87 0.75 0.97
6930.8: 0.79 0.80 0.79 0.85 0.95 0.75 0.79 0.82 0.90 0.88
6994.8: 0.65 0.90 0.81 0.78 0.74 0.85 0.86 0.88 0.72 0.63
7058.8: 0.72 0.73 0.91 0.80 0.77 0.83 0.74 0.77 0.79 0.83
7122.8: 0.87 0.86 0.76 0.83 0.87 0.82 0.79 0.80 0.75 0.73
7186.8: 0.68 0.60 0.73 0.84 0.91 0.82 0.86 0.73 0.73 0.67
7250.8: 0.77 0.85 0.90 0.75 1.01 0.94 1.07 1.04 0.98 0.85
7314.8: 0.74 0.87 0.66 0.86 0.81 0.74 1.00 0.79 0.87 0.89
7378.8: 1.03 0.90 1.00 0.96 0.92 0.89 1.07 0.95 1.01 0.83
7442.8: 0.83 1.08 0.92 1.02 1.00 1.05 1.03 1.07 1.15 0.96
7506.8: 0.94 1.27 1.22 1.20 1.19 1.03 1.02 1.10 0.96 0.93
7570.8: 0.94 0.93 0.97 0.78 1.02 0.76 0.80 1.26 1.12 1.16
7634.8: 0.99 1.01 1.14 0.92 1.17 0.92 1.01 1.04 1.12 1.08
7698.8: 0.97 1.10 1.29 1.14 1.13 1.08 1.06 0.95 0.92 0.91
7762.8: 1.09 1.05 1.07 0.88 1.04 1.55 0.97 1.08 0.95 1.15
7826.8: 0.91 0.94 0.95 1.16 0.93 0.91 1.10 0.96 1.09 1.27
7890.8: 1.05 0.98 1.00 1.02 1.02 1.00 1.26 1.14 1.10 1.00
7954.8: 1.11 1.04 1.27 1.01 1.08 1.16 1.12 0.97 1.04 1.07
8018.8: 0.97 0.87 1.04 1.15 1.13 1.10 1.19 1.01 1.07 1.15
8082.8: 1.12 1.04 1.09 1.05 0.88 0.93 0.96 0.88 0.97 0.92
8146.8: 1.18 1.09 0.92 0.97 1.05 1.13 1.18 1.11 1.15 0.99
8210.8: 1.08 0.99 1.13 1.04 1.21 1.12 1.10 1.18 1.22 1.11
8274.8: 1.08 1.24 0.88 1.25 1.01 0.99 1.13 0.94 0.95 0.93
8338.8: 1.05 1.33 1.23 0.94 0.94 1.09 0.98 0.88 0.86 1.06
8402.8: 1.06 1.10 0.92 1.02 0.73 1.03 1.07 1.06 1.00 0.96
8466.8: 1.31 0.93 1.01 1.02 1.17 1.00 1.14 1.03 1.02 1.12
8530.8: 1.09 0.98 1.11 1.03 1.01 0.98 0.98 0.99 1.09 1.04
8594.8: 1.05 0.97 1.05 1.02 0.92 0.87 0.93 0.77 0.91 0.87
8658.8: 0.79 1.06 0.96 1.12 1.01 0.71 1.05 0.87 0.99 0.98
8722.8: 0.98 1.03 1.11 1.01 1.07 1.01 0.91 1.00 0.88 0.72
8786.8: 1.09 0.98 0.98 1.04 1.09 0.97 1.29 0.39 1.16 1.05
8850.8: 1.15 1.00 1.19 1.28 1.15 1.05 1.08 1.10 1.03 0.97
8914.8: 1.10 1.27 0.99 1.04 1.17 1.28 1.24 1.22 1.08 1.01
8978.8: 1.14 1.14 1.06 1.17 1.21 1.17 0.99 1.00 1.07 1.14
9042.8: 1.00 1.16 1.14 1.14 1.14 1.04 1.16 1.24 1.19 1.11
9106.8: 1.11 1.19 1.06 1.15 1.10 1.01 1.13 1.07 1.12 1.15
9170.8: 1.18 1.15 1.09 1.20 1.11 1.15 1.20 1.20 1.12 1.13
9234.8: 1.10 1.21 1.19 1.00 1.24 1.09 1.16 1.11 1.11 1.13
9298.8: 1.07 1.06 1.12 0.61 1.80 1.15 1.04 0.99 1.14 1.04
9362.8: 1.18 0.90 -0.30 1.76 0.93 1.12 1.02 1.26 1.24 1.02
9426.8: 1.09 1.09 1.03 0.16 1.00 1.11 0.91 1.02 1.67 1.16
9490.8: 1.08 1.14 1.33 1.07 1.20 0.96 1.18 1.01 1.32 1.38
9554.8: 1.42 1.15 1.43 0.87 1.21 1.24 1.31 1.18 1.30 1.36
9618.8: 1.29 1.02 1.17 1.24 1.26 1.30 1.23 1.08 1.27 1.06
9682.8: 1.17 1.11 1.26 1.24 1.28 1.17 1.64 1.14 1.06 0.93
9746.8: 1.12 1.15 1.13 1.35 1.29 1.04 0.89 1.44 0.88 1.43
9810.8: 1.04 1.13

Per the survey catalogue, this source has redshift 0.67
